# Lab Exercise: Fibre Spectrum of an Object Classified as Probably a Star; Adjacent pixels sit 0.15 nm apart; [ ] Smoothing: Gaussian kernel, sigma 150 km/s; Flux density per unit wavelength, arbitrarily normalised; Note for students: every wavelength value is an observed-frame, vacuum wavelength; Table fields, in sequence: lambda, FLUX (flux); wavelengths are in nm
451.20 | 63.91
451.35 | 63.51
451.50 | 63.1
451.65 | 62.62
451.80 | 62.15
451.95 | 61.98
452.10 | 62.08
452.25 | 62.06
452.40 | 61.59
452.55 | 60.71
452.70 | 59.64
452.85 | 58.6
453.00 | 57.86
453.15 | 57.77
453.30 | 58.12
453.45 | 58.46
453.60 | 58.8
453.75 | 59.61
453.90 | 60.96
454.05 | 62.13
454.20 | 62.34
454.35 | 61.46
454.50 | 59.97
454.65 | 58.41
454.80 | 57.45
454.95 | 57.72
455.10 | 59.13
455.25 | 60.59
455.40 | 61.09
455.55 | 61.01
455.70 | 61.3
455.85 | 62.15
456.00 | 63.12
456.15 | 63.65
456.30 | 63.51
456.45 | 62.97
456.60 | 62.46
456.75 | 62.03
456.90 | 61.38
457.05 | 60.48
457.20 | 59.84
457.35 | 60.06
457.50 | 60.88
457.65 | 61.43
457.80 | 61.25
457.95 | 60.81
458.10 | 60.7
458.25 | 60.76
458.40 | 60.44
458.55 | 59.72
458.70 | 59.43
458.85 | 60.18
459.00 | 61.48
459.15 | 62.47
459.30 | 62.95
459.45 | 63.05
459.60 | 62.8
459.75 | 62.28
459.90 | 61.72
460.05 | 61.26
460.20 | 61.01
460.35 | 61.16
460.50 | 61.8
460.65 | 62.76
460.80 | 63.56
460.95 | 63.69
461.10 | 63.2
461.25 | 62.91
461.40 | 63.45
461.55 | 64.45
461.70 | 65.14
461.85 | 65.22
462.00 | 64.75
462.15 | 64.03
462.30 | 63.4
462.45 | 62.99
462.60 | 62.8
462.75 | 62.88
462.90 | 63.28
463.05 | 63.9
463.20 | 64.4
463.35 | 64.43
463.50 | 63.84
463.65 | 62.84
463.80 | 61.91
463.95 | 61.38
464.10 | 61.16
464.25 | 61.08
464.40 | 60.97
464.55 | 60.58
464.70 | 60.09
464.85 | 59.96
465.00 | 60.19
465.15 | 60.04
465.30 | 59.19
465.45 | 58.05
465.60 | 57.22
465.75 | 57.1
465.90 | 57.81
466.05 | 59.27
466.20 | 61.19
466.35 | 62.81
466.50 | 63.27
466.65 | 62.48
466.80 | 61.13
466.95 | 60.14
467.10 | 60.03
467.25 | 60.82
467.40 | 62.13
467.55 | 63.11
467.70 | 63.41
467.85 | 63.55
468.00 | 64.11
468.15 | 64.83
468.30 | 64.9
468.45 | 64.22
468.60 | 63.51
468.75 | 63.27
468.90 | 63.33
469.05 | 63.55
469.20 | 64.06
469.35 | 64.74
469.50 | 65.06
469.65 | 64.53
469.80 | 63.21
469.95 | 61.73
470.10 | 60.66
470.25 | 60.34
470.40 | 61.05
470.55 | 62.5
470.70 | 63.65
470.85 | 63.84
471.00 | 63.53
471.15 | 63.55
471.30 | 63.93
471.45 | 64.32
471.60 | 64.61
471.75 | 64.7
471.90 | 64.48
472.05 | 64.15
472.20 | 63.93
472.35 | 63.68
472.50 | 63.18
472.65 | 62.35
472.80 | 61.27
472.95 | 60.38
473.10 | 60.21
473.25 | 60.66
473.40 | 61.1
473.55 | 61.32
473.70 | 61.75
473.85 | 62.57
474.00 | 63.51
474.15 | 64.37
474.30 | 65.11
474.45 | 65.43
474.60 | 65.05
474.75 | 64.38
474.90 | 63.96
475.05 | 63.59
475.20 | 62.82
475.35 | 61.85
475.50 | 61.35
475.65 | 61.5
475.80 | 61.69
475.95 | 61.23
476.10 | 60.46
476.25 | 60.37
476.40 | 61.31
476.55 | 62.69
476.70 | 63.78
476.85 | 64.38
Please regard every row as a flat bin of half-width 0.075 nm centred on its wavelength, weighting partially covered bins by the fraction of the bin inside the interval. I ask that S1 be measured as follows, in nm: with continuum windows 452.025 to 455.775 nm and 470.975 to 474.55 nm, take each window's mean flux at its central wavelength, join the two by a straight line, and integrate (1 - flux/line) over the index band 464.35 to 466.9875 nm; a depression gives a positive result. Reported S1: 0.08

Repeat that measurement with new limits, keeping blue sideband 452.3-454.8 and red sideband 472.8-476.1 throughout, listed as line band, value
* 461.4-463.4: -0.10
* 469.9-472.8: -0.05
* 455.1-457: -0.06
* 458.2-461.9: -0.10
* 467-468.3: -0.03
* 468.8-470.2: -0.03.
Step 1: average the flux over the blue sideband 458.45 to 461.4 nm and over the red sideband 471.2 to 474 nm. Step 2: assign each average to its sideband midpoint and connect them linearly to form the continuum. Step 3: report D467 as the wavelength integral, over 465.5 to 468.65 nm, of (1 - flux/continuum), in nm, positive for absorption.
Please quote 0.03 nm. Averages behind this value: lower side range 62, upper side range 62.7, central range 61.7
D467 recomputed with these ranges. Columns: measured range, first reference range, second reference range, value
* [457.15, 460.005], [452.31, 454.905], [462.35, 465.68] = -0.031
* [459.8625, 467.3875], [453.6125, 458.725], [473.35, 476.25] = -0.029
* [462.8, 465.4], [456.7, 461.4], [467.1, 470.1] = 0.035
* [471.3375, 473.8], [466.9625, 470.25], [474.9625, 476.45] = -0.013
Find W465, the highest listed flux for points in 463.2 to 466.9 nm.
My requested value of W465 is 64.43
